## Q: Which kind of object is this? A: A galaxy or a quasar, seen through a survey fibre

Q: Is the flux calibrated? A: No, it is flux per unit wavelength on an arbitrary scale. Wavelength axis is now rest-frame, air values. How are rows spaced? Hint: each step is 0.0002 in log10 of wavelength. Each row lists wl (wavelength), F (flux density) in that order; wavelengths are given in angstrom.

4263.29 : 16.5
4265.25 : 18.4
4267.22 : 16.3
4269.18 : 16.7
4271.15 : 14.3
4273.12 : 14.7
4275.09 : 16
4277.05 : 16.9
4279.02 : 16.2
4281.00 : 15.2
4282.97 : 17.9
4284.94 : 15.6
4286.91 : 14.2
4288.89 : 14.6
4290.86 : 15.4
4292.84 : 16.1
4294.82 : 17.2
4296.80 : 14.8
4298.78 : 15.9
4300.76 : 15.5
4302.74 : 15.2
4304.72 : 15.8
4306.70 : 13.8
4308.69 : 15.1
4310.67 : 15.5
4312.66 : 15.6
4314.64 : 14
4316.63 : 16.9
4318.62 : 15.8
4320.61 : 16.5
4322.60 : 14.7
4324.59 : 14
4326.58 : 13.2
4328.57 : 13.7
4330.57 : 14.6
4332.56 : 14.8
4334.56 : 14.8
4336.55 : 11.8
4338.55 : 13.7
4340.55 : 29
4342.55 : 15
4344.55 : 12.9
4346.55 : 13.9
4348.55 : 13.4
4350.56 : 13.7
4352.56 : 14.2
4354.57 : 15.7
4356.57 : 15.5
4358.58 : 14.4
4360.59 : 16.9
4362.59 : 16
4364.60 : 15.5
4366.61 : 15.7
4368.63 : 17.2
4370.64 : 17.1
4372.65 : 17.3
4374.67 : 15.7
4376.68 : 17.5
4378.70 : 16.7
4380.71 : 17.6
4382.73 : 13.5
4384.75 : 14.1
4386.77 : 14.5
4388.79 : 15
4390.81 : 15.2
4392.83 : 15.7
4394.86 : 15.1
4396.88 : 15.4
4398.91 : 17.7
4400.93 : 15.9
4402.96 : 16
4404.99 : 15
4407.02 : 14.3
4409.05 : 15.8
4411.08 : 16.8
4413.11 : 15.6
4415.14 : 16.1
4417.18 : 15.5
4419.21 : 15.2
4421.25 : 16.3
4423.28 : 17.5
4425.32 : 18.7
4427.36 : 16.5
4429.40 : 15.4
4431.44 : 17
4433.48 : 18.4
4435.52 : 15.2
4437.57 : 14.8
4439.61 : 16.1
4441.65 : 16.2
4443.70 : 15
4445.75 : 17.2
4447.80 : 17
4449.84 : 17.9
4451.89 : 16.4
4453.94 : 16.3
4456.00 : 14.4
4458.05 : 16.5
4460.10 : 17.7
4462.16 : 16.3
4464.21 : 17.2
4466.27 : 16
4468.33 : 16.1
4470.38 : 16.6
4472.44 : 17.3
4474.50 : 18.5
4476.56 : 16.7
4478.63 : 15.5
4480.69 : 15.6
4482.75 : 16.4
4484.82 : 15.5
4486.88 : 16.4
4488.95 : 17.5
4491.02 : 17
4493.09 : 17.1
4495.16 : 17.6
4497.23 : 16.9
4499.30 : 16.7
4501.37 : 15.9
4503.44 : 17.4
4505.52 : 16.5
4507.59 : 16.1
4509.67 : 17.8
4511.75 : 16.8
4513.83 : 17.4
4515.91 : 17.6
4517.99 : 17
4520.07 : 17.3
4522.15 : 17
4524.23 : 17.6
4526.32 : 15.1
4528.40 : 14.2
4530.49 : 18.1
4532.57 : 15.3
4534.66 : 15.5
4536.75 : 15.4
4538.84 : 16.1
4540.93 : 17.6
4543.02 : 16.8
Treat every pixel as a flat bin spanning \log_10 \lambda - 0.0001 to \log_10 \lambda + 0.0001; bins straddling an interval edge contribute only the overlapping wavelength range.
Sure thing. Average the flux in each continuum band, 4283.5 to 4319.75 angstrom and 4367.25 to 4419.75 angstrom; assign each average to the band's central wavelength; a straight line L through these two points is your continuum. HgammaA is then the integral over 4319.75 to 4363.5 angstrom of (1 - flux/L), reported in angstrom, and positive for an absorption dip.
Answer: 1.4 angstrom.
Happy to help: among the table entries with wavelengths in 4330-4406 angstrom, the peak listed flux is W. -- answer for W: 29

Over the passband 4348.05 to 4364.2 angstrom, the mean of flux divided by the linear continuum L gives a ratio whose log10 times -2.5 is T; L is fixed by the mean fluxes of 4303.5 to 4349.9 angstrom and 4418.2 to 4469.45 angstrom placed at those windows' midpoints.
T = 0.031 mag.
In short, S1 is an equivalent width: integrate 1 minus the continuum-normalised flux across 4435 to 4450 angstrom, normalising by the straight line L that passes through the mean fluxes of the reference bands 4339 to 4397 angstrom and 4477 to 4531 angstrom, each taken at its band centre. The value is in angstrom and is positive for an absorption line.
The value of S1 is 0.17 angstrom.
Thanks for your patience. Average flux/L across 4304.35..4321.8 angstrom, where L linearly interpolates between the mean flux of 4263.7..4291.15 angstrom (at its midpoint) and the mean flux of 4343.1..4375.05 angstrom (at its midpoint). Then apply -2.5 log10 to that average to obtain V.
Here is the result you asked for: 0.02 mag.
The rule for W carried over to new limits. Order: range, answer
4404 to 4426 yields 18.7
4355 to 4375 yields 17.3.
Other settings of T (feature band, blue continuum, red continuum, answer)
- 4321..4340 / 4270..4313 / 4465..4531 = 0.10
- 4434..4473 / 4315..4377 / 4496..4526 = 0.01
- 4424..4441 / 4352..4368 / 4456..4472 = -0.02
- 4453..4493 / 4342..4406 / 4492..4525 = 0.01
